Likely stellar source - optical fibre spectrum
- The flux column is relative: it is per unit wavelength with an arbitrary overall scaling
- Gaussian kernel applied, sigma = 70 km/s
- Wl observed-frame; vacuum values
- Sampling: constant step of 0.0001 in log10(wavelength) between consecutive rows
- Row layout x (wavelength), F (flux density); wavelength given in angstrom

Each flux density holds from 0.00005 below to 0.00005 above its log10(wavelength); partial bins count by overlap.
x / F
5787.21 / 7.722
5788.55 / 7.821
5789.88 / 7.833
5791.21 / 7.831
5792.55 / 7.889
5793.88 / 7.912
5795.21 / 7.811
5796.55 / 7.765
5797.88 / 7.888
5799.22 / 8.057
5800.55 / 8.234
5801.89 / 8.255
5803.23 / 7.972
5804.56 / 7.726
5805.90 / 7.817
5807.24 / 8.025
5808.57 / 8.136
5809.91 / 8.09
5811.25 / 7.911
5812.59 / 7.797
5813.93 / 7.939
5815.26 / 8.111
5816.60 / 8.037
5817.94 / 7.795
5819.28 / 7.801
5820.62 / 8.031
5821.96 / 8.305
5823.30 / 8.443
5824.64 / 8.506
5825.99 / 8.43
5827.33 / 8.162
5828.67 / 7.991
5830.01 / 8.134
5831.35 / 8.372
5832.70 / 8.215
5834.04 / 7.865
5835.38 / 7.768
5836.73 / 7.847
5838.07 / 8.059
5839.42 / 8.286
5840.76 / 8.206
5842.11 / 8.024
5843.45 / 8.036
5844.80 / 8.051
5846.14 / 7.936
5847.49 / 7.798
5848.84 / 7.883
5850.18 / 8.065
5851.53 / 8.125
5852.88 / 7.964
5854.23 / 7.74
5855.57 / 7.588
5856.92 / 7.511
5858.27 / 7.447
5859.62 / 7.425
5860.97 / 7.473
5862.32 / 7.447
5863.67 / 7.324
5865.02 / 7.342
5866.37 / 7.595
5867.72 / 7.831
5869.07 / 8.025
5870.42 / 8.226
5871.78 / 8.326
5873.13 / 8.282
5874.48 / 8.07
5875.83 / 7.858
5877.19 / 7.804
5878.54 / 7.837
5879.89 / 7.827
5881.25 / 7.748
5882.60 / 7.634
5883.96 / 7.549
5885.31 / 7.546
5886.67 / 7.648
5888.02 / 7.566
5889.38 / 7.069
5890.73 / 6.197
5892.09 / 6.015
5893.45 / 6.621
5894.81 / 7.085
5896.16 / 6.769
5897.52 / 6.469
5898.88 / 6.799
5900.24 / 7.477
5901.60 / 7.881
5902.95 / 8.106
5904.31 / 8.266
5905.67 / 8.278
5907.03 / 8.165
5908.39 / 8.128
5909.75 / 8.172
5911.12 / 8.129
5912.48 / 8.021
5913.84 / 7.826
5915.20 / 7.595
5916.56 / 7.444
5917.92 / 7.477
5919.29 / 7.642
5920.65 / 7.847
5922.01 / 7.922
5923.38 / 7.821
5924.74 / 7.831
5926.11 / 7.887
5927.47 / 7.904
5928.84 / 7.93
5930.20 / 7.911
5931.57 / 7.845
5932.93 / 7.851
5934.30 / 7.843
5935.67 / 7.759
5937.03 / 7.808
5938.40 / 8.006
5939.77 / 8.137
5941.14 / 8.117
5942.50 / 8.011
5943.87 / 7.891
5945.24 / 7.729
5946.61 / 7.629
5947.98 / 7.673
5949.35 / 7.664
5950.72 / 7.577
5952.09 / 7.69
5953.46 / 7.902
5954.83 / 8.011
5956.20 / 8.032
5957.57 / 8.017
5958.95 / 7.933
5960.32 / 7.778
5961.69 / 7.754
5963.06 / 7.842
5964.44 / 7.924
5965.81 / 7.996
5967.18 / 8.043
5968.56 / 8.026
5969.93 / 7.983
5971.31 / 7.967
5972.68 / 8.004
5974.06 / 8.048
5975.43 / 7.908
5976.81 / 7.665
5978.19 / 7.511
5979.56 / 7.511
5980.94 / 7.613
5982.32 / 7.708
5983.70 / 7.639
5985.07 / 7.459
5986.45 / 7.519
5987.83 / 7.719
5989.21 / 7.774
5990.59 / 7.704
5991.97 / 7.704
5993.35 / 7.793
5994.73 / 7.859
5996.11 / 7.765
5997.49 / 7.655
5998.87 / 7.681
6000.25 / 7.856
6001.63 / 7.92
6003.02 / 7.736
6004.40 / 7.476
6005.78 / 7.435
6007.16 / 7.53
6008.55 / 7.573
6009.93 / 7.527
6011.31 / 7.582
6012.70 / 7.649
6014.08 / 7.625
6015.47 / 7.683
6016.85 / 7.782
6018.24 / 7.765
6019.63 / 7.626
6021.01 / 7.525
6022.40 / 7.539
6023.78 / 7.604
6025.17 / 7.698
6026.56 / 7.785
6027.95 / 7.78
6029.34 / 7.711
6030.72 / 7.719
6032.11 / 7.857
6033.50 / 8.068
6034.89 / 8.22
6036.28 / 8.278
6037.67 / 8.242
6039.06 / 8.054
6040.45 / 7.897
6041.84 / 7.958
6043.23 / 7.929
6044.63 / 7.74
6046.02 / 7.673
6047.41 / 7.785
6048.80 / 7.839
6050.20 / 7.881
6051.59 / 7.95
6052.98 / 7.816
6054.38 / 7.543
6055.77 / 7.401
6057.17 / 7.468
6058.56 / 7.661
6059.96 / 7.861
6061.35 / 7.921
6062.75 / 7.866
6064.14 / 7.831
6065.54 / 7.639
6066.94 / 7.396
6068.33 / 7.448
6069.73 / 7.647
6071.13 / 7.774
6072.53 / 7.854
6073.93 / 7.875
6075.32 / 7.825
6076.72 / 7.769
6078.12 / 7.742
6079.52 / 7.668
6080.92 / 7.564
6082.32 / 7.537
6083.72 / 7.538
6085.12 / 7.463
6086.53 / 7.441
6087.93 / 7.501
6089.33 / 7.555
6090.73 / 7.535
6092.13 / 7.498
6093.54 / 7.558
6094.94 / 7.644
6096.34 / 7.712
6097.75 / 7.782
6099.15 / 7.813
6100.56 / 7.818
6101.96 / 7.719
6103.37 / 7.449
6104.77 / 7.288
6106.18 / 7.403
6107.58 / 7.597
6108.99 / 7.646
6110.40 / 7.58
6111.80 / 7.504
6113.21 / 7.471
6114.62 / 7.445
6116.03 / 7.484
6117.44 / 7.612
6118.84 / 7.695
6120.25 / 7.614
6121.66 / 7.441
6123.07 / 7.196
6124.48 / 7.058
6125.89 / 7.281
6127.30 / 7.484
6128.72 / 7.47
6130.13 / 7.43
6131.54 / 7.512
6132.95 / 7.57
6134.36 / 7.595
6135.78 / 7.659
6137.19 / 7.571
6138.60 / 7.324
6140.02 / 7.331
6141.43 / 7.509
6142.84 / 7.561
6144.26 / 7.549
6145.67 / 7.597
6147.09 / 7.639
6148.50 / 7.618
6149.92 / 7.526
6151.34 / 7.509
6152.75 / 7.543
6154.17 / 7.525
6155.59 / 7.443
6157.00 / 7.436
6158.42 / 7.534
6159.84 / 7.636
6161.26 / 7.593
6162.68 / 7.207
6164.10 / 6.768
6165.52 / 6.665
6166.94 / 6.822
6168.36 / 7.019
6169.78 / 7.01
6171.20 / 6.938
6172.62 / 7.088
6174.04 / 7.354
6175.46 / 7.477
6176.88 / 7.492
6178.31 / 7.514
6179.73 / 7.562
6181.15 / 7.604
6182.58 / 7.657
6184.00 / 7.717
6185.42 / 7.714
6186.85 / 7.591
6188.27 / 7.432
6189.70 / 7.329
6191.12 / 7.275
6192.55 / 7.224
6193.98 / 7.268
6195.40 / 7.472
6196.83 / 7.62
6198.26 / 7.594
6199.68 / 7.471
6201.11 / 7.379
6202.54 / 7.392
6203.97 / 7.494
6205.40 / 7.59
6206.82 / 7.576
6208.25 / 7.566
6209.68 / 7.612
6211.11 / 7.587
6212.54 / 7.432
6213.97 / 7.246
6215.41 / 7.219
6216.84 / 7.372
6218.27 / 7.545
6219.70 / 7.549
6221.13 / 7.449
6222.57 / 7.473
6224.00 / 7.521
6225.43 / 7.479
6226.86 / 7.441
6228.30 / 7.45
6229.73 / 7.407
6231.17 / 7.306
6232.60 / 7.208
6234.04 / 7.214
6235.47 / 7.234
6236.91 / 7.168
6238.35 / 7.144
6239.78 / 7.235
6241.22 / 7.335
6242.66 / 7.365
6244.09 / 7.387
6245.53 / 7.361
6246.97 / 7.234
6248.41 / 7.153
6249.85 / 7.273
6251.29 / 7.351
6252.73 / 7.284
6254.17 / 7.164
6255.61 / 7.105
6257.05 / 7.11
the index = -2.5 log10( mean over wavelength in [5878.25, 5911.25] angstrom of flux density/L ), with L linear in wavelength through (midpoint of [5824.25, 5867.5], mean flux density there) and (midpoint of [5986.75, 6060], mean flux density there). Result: 0.05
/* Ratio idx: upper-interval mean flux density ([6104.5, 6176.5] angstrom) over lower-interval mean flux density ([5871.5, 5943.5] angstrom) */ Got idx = 1.0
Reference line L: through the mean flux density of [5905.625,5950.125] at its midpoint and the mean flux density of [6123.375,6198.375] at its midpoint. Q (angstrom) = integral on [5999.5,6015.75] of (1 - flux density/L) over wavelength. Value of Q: 0.2 angstrom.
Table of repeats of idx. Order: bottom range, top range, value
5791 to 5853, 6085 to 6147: 0.94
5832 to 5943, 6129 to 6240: 0.96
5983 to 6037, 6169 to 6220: 0.96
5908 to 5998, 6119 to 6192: 0.95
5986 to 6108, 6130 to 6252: 0.96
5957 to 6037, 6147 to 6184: 0.95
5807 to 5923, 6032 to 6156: 0.98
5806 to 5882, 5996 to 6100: 0.97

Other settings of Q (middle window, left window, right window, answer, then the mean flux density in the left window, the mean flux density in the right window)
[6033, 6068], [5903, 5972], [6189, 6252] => -0.63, 7.89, 7.39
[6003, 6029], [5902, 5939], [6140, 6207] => 0.32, 7.9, 7.41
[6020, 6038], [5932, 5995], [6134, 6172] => -0.40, 7.82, 7.37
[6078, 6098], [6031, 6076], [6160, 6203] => 0.30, 7.82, 7.35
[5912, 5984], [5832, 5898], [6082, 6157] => -2.08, 7.66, 7.52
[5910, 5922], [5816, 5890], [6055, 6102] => 0.08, 7.89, 7.66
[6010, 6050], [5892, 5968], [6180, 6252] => -0.86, 7.76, 7.41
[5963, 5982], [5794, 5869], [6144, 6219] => -0.32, 7.93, 7.42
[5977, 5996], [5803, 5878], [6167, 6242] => 0.17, 7.95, 7.4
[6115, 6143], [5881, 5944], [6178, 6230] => 0.22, 7.65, 7.48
